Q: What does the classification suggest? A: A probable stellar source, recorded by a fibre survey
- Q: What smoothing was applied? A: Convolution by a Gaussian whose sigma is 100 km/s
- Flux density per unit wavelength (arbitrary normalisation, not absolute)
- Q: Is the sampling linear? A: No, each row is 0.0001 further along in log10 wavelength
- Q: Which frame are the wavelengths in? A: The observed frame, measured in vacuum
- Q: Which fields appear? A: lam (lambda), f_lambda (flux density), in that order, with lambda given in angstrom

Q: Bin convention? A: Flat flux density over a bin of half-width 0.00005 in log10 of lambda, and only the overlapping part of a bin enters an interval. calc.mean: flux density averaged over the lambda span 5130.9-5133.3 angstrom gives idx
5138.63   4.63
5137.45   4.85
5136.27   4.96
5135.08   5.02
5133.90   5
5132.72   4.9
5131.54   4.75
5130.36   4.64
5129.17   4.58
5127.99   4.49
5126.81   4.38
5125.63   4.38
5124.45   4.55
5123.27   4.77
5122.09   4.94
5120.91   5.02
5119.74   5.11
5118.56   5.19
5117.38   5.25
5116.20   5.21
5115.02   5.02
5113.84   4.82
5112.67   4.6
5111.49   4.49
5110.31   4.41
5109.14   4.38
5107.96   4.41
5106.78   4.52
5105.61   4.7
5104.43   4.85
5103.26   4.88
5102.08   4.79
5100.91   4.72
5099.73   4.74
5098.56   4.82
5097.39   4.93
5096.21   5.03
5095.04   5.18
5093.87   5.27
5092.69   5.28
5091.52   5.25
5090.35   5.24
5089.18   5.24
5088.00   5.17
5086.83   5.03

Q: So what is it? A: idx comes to 4.83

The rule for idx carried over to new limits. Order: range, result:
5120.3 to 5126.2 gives 4.74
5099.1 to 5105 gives 4.8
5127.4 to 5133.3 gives 4.67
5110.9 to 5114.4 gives 4.64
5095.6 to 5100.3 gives 4.89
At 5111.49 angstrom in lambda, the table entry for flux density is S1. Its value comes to 4.49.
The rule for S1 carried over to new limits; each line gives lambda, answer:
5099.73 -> 4.74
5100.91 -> 4.72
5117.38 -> 5.25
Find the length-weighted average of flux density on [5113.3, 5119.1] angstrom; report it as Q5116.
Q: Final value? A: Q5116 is 5.09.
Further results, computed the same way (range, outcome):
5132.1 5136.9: 4.97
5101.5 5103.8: 4.82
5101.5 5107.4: 4.74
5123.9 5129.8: 4.47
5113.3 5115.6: 4.92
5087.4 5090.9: 5.21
